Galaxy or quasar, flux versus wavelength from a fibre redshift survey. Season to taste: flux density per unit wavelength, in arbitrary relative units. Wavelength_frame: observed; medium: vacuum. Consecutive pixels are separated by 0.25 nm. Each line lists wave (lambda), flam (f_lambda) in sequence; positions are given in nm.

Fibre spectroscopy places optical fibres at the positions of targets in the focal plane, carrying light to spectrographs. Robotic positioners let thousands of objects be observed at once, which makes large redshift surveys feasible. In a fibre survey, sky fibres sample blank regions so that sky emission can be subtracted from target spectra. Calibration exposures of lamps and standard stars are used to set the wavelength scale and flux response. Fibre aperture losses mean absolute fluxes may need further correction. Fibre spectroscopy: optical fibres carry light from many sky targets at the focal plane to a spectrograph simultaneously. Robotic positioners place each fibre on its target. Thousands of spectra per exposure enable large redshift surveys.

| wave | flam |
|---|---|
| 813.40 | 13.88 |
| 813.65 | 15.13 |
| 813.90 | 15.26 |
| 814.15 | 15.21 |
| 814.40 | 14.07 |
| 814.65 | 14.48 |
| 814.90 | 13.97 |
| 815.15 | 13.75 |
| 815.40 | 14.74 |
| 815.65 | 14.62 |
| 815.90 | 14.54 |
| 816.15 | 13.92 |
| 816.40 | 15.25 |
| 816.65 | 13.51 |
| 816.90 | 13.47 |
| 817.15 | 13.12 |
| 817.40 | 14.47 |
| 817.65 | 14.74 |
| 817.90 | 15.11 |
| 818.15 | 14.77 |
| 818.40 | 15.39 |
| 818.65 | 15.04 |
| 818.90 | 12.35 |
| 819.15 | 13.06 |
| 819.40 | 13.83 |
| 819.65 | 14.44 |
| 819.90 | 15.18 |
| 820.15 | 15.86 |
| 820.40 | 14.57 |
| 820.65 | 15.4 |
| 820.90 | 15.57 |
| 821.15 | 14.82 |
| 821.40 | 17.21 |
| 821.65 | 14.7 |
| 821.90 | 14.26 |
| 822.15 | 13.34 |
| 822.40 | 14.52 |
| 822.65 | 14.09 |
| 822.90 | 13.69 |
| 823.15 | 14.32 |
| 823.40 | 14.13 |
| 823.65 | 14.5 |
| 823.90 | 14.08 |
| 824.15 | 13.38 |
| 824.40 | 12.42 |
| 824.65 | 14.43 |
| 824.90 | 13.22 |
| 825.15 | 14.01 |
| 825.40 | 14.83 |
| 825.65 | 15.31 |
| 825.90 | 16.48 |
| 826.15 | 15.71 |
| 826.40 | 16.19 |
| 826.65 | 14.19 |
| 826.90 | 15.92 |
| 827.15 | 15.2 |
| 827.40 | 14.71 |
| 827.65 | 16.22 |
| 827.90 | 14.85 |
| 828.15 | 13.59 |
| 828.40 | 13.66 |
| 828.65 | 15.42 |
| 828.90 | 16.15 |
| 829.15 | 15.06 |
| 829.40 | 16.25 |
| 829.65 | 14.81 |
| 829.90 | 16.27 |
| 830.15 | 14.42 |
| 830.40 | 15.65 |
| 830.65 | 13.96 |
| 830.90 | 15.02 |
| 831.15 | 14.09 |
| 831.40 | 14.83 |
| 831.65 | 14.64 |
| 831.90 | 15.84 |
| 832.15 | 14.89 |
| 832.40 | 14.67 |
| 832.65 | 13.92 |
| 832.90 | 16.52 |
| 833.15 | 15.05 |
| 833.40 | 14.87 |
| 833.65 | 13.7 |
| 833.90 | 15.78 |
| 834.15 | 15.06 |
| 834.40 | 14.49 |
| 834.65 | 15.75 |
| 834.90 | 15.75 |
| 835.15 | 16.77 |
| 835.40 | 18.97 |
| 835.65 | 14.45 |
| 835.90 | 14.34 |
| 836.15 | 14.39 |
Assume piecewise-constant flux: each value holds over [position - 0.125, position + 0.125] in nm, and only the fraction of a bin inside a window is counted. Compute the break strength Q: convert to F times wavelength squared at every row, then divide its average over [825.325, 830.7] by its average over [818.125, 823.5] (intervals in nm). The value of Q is 1.06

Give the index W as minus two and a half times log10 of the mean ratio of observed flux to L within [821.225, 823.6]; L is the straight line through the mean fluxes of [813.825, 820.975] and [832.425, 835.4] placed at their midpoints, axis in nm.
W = 0.02 mag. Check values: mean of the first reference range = 14.5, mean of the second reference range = 15.4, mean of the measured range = 14.5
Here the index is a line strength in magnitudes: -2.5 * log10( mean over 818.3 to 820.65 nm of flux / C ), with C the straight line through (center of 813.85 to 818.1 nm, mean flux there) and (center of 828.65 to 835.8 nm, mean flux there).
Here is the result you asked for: 0.01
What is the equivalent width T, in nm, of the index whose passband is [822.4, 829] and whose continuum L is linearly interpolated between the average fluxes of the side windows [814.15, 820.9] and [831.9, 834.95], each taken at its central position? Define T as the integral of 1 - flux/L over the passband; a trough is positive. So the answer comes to 0.05 nm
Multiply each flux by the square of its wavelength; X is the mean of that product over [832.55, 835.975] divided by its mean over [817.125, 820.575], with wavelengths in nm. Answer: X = 1.11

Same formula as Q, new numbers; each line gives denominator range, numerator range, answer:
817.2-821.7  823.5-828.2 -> 1.01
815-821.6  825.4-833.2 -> 1.07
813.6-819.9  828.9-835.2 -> 1.09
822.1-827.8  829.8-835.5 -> 1.06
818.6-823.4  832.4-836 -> 1.09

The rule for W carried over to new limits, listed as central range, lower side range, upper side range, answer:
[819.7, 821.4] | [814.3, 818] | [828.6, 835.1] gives -0.06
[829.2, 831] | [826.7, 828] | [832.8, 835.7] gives 0.02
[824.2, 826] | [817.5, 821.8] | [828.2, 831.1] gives 0.05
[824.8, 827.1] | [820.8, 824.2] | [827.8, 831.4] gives -0.03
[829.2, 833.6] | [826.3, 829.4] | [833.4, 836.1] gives 0.02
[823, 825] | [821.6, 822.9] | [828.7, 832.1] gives 0.04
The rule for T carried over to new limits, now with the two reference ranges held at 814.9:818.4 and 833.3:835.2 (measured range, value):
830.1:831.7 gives 0.04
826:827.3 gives -0.05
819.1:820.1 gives 0.01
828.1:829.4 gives 0.00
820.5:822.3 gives -0.06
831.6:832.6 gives 0.01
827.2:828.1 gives -0.01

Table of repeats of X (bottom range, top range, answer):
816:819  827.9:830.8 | 1.08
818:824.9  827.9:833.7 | 1.06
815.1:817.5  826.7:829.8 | 1.10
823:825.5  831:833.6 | 1.09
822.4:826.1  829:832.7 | 1.07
